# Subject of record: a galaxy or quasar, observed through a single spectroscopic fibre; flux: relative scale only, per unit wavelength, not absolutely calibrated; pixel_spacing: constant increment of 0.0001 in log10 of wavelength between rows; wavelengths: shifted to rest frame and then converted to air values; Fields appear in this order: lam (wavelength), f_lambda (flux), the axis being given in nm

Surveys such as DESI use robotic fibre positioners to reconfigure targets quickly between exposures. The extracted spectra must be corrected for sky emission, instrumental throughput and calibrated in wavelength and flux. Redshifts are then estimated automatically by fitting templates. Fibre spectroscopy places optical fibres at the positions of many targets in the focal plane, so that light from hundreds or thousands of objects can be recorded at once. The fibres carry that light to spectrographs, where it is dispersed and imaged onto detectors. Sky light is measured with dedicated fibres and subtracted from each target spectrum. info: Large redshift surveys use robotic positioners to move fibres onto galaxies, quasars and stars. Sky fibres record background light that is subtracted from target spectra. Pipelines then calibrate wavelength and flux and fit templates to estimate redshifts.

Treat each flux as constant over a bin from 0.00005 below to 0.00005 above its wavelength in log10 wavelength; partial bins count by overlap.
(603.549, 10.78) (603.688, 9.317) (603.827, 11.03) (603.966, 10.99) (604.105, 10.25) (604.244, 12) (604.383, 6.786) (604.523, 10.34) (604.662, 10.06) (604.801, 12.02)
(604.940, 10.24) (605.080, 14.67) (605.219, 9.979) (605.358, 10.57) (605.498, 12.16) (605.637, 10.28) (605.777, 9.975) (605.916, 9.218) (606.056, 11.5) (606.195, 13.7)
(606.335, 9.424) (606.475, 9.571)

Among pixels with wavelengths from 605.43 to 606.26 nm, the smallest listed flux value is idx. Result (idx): 9.218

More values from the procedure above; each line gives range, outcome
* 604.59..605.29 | 9.979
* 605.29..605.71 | 10.28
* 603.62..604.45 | 6.786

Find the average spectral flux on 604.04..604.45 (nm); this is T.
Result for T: 9.7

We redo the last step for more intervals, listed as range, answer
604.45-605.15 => 11.4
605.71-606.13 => 10.3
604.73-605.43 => 11.5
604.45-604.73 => 10.1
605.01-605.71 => 11.5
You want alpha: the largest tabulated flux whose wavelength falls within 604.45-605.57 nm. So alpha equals 14.67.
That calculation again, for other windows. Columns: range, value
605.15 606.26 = 13.7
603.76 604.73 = 12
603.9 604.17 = 10.99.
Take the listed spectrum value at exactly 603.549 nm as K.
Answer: 10.78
